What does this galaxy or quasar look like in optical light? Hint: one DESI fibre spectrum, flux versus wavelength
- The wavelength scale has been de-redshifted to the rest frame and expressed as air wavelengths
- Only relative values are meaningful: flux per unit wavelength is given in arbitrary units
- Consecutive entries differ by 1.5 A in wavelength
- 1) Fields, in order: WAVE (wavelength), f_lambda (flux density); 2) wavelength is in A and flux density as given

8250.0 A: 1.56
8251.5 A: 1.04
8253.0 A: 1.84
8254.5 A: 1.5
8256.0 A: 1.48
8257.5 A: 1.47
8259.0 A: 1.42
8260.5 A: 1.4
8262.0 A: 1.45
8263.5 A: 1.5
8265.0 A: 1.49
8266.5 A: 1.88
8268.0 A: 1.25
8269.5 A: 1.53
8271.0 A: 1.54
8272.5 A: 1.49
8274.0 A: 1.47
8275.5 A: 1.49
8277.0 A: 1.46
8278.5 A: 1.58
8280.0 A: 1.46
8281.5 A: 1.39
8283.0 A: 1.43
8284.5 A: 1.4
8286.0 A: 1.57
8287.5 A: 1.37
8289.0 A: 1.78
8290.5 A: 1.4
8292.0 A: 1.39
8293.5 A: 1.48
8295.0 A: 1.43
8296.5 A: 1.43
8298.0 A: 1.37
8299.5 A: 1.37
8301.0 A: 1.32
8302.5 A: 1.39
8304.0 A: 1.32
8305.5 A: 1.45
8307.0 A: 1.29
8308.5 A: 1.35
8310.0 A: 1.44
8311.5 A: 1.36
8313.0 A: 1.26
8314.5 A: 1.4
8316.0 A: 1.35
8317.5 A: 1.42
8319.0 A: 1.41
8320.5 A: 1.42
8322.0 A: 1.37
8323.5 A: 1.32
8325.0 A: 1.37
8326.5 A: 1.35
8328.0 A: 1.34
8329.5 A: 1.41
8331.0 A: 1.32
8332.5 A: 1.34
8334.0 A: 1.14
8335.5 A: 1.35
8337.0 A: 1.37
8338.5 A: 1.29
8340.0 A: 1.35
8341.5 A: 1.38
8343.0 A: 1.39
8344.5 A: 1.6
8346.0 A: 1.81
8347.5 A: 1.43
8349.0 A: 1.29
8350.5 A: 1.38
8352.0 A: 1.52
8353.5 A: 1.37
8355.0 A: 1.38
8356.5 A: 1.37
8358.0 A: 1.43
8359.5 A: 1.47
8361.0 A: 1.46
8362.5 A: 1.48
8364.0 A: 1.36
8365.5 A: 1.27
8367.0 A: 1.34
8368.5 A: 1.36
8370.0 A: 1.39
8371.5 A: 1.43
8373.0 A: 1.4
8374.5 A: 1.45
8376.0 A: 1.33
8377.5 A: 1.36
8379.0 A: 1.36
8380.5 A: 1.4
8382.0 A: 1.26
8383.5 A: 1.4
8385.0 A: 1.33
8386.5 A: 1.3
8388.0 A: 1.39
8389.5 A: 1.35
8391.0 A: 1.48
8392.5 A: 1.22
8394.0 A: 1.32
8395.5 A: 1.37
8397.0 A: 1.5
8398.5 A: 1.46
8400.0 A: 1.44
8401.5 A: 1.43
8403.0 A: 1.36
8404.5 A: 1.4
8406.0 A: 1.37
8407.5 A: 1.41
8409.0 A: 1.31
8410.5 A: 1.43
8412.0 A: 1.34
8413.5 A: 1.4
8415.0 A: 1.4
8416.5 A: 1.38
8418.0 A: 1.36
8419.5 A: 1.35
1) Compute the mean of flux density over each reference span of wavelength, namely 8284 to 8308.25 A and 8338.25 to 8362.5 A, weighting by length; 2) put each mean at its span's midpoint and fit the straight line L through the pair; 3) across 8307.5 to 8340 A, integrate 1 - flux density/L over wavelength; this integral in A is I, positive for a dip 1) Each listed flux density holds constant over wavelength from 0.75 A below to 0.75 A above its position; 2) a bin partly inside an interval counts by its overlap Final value 1.8 A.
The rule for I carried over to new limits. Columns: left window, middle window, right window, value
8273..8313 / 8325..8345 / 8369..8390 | 0.64 A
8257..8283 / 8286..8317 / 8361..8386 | 1.05 A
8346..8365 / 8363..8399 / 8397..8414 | 1.13 A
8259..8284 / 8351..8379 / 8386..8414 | 0.28 A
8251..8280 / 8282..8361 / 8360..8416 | 2.26 A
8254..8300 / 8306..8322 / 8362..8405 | 0.76 A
